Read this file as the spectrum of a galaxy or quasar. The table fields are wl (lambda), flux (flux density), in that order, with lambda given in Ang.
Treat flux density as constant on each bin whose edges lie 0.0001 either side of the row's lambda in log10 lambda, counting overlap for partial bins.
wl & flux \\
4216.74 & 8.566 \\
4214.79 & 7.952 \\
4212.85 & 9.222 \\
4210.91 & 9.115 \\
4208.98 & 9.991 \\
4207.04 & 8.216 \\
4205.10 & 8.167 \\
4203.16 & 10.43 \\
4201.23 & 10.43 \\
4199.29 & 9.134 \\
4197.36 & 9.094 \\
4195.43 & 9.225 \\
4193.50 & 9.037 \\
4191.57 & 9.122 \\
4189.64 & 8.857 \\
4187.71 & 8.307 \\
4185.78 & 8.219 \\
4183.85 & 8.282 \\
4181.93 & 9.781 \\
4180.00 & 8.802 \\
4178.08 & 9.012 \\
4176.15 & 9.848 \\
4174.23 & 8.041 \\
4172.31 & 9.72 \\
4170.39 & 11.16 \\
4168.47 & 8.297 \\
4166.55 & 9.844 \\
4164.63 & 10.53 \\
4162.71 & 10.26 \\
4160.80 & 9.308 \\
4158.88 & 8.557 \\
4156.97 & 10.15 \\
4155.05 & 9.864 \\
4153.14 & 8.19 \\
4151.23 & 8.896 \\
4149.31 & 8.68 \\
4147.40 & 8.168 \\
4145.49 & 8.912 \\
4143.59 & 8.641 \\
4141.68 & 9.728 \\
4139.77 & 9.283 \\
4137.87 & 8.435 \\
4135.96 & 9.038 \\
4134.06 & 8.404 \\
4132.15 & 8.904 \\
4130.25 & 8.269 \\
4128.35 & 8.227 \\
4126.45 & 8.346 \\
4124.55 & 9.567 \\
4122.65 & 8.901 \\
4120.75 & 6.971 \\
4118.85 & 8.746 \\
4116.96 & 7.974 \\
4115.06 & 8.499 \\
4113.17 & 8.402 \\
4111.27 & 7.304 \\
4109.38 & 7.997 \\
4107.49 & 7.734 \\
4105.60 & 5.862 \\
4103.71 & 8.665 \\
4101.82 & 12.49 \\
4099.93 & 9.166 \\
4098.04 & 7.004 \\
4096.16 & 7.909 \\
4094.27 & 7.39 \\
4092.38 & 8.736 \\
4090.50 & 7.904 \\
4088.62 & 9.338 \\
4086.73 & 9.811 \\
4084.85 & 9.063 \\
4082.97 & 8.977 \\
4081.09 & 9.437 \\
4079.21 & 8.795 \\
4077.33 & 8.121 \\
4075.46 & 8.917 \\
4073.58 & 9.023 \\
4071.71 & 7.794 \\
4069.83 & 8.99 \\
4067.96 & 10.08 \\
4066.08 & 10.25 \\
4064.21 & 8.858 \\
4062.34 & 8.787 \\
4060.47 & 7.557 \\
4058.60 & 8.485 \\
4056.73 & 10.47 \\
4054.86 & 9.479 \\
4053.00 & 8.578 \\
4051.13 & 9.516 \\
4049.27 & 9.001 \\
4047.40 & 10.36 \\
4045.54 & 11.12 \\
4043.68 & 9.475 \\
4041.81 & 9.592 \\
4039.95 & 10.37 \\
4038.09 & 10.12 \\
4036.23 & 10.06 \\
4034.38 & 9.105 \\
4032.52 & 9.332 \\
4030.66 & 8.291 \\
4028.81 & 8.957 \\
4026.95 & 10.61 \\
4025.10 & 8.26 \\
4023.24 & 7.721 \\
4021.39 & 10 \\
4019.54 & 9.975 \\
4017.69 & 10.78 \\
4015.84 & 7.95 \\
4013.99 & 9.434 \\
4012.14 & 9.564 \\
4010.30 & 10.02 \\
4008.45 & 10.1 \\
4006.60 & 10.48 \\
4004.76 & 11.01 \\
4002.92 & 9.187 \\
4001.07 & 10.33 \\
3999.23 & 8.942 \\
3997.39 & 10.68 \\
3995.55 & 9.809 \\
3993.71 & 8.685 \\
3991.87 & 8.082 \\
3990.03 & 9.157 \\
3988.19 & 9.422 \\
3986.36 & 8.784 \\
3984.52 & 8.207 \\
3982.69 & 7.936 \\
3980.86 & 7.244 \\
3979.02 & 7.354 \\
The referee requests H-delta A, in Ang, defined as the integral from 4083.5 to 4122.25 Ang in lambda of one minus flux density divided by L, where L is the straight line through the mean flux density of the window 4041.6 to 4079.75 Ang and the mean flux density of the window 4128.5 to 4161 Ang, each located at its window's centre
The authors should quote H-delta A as 2.9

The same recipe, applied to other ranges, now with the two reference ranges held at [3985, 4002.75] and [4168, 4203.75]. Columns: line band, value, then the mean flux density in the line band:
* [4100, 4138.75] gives 3.3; 8.45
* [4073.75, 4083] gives 0.4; 8.85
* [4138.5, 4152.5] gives 0.5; 8.88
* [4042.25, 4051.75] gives -0.6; 9.89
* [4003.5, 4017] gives -0.8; 9.8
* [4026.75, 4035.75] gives 0.1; 9.19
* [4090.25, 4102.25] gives 0.9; 8.54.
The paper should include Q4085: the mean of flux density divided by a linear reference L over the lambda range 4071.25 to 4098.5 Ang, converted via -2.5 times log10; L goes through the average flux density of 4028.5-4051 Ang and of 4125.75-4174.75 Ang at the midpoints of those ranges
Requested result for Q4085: 0.10 mag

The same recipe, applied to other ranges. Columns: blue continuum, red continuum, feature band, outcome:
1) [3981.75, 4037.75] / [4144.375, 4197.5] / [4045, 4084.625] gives 0.017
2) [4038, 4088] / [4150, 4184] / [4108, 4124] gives 0.150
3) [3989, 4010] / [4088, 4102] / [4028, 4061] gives -0.038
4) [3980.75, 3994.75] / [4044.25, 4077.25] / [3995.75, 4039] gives -0.095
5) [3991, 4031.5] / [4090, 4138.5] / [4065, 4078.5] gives -0.024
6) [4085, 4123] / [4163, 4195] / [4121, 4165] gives -0.020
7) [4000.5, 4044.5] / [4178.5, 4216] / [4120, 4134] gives 0.096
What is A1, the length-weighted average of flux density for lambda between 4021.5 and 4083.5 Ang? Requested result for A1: 9.24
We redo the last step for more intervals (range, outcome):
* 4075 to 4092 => 8.93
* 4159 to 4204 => 9.32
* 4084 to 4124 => 8.38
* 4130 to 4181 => 9.16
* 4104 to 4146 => 8.37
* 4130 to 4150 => 8.79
